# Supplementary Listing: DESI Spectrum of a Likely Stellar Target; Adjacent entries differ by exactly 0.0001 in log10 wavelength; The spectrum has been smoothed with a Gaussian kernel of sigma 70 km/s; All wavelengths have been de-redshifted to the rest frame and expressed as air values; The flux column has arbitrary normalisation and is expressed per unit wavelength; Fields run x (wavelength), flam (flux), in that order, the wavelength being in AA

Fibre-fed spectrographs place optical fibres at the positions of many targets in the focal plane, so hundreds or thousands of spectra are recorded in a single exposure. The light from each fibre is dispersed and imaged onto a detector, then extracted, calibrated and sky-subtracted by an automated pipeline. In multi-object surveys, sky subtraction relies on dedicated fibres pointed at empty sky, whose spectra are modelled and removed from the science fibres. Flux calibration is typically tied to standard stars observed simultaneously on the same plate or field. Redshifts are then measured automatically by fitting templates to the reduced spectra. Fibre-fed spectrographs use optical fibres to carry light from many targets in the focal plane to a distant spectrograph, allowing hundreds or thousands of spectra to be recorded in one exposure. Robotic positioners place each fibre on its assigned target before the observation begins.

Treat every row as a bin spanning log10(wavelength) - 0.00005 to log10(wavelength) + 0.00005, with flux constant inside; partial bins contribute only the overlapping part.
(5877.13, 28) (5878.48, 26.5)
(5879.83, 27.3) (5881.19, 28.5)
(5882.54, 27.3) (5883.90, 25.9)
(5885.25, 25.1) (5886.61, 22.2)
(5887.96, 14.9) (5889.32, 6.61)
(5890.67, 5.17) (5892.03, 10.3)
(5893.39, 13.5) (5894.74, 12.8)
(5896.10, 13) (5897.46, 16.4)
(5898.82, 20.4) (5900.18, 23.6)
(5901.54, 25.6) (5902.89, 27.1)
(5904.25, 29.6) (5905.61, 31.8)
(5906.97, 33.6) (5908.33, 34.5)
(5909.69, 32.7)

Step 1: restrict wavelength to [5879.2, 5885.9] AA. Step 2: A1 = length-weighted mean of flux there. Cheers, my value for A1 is 26.8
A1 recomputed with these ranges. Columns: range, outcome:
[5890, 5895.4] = 10.4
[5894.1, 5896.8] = 12.9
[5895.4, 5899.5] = 16.6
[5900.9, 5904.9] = 27.5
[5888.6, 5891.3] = 6.03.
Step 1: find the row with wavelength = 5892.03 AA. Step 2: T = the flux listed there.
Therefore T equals 10.3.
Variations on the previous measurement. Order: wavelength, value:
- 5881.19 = 28.5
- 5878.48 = 26.5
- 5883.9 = 25.9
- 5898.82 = 20.4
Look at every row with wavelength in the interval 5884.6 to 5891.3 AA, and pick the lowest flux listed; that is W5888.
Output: 5.17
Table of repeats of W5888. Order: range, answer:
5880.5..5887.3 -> 22.2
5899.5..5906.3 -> 23.6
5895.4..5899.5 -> 13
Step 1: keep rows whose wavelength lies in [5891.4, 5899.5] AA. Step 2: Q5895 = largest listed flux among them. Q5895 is 20.4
